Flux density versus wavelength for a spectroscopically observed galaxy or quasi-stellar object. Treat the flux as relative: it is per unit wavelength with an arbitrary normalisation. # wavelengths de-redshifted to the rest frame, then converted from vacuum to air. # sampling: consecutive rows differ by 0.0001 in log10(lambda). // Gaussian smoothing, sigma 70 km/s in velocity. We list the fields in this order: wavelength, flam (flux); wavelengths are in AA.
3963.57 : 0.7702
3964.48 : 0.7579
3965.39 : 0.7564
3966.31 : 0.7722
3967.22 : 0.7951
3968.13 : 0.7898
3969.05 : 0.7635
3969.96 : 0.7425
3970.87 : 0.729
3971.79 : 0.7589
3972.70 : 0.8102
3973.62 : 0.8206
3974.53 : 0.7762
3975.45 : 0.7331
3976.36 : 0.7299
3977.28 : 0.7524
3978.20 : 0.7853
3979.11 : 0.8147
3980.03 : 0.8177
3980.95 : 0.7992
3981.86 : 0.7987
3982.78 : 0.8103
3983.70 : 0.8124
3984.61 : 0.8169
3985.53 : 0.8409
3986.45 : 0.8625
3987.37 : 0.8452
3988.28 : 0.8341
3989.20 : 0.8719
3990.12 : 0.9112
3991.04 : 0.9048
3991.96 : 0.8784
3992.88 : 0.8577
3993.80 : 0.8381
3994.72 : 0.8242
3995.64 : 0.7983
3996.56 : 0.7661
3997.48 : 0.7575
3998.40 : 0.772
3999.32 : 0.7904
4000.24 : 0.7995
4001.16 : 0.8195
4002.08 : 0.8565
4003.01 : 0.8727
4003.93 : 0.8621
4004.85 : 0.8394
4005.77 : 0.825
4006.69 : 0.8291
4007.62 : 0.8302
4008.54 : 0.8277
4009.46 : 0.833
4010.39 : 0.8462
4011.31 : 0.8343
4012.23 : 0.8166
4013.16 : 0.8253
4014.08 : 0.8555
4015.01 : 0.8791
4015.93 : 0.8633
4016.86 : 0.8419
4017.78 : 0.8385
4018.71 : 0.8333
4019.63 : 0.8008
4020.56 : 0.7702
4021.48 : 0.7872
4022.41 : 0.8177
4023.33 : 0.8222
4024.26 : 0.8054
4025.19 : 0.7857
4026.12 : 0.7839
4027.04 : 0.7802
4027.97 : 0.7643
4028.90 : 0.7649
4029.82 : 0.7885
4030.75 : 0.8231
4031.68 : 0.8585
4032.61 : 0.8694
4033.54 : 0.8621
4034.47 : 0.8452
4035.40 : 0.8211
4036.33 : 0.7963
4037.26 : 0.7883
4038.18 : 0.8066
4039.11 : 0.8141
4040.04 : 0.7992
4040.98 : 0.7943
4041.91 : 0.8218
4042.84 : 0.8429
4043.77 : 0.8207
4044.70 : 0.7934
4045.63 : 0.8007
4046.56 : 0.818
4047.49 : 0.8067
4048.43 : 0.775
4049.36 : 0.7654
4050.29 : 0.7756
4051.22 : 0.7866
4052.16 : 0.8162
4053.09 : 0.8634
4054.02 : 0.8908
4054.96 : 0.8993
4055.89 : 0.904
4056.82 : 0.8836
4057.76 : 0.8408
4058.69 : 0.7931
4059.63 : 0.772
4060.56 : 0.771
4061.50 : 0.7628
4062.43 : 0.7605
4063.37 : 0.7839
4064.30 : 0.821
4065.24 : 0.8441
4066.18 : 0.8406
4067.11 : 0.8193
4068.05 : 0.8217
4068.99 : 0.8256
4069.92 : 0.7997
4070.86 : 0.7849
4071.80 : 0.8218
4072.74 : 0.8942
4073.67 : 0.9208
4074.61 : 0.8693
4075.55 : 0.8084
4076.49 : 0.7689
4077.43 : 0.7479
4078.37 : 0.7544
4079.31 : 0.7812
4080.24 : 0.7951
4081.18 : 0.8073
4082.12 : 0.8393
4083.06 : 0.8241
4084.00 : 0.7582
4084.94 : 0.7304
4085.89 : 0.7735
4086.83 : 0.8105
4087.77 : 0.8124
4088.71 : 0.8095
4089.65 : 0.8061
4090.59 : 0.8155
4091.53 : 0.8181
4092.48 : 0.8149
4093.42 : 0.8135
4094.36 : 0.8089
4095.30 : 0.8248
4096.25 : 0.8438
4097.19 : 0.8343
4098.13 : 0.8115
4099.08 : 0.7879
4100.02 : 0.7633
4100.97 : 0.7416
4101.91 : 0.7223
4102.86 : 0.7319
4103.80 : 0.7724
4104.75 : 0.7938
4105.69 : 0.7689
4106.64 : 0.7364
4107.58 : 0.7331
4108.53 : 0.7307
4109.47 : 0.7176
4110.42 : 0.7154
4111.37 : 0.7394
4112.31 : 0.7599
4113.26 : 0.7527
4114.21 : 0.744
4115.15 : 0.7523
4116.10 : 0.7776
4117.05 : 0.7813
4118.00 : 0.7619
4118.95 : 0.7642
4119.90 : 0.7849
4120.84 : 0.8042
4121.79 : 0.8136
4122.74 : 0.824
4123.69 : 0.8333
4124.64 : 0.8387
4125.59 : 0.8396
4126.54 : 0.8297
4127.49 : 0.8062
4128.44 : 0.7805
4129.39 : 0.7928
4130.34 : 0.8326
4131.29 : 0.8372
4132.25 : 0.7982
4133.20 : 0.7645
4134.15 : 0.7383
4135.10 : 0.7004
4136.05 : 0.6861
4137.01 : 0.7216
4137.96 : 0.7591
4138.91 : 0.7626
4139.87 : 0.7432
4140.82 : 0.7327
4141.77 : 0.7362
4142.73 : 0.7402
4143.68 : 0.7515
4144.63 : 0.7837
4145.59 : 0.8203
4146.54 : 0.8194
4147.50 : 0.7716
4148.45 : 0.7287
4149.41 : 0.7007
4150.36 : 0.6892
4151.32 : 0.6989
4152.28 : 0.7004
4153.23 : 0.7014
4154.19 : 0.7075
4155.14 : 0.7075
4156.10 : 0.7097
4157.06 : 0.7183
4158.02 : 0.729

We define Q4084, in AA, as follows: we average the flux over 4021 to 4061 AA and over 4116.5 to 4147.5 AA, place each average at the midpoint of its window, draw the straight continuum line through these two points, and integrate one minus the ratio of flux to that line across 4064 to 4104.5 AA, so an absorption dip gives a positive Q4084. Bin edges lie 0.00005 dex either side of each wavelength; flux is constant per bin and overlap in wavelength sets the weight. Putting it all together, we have -0.30 AA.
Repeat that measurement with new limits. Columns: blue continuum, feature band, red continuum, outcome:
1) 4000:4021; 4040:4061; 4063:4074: 0.3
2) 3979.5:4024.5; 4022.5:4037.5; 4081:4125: 0.1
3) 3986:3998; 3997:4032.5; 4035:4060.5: 0.6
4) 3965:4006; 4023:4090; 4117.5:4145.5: -1.4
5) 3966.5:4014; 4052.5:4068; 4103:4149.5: -0.7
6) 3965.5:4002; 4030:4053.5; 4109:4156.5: -0.8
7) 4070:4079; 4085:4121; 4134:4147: 0.5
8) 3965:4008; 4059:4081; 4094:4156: -0.7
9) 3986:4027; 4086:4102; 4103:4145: -0.4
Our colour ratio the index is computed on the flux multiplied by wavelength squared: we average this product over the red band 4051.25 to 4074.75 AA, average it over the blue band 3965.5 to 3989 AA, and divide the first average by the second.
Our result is 1.09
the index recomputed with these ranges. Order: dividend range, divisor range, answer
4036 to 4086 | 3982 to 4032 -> 1.01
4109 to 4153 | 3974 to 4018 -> 0.99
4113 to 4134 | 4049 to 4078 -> 1.00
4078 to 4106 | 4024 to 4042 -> 1.01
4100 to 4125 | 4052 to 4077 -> 0.94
